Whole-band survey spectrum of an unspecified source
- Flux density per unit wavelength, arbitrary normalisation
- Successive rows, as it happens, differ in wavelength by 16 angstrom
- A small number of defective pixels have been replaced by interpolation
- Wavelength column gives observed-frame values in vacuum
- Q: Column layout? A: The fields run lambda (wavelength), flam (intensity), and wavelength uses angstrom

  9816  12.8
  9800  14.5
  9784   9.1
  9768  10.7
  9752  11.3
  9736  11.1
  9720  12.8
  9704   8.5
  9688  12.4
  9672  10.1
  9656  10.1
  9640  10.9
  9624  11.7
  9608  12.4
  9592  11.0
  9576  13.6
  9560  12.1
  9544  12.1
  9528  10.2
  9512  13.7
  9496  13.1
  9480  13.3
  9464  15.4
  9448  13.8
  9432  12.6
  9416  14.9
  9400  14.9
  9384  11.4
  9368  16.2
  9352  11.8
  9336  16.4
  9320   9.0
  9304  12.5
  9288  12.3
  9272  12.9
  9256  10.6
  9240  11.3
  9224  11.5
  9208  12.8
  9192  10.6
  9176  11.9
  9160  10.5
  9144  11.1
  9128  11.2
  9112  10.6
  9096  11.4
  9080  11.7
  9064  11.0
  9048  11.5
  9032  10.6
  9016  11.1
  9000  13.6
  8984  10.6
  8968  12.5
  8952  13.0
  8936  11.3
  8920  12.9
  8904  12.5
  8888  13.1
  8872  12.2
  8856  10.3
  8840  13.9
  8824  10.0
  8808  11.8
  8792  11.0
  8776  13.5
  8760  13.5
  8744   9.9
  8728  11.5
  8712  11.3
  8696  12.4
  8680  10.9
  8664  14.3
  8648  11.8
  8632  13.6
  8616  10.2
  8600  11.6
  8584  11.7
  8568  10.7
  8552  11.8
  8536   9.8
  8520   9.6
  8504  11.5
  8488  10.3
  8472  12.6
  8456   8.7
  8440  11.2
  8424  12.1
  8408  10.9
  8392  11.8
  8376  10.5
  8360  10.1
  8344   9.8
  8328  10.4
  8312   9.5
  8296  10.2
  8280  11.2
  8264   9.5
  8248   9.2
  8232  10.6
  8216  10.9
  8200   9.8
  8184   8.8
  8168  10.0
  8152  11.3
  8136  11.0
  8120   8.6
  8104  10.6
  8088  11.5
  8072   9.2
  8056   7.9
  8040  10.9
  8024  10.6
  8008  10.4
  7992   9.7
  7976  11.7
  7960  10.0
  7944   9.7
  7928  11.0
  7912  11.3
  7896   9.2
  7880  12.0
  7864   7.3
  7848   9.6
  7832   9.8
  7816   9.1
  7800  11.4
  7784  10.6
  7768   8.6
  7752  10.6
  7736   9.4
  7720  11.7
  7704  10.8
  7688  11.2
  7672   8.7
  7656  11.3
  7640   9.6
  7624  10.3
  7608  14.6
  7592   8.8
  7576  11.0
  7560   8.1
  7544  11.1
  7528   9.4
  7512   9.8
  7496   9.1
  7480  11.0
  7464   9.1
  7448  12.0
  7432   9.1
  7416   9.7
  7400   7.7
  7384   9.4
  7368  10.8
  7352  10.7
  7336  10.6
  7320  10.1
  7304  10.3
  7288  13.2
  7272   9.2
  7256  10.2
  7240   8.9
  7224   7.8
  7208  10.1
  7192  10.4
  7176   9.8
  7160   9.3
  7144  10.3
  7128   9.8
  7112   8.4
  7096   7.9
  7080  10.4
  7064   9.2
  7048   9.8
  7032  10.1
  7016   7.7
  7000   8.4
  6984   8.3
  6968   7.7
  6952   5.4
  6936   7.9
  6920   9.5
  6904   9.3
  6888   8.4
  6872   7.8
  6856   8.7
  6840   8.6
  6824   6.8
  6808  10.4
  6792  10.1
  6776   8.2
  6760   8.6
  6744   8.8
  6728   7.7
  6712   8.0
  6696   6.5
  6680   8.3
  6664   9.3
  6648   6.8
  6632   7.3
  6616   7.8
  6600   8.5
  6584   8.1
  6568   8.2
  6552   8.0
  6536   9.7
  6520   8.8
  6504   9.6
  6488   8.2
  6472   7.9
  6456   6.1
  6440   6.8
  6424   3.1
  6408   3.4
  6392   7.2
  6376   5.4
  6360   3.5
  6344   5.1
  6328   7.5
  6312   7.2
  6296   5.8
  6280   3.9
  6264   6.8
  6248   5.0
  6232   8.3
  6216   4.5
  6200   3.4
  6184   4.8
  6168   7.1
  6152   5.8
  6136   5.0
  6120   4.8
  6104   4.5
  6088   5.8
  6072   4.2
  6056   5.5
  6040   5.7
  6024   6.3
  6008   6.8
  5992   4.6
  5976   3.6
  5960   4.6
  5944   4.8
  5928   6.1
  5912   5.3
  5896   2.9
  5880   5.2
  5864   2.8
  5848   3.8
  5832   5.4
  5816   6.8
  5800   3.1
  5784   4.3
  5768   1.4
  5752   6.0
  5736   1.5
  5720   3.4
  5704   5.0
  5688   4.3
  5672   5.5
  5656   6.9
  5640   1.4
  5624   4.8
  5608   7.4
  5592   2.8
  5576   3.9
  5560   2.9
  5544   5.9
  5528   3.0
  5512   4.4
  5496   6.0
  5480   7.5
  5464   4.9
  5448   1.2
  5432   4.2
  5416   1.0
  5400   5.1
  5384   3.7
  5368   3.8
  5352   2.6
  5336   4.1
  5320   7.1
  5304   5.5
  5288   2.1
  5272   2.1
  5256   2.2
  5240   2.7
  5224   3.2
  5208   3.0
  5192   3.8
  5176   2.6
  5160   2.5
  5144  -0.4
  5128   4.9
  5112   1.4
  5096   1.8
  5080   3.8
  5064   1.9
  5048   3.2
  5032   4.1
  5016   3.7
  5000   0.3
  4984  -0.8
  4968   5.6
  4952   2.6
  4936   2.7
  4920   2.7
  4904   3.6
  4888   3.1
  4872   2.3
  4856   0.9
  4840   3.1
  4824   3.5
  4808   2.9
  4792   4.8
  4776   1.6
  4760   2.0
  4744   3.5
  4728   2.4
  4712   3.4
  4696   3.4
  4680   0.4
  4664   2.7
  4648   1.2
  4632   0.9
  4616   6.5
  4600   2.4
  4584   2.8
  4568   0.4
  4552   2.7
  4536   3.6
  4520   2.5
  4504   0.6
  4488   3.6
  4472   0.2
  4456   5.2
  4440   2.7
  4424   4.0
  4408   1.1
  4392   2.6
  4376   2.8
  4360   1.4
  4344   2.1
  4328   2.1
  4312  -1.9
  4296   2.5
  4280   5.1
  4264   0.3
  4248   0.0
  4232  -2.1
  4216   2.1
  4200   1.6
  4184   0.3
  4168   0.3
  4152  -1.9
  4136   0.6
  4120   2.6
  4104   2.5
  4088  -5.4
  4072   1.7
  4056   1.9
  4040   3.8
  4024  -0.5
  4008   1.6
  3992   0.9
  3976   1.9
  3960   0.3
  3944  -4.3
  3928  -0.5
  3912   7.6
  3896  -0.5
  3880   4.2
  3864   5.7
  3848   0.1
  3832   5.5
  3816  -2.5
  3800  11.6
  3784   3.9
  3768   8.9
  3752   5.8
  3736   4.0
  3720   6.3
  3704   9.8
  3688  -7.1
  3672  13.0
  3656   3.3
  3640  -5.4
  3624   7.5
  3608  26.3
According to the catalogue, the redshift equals 0.62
